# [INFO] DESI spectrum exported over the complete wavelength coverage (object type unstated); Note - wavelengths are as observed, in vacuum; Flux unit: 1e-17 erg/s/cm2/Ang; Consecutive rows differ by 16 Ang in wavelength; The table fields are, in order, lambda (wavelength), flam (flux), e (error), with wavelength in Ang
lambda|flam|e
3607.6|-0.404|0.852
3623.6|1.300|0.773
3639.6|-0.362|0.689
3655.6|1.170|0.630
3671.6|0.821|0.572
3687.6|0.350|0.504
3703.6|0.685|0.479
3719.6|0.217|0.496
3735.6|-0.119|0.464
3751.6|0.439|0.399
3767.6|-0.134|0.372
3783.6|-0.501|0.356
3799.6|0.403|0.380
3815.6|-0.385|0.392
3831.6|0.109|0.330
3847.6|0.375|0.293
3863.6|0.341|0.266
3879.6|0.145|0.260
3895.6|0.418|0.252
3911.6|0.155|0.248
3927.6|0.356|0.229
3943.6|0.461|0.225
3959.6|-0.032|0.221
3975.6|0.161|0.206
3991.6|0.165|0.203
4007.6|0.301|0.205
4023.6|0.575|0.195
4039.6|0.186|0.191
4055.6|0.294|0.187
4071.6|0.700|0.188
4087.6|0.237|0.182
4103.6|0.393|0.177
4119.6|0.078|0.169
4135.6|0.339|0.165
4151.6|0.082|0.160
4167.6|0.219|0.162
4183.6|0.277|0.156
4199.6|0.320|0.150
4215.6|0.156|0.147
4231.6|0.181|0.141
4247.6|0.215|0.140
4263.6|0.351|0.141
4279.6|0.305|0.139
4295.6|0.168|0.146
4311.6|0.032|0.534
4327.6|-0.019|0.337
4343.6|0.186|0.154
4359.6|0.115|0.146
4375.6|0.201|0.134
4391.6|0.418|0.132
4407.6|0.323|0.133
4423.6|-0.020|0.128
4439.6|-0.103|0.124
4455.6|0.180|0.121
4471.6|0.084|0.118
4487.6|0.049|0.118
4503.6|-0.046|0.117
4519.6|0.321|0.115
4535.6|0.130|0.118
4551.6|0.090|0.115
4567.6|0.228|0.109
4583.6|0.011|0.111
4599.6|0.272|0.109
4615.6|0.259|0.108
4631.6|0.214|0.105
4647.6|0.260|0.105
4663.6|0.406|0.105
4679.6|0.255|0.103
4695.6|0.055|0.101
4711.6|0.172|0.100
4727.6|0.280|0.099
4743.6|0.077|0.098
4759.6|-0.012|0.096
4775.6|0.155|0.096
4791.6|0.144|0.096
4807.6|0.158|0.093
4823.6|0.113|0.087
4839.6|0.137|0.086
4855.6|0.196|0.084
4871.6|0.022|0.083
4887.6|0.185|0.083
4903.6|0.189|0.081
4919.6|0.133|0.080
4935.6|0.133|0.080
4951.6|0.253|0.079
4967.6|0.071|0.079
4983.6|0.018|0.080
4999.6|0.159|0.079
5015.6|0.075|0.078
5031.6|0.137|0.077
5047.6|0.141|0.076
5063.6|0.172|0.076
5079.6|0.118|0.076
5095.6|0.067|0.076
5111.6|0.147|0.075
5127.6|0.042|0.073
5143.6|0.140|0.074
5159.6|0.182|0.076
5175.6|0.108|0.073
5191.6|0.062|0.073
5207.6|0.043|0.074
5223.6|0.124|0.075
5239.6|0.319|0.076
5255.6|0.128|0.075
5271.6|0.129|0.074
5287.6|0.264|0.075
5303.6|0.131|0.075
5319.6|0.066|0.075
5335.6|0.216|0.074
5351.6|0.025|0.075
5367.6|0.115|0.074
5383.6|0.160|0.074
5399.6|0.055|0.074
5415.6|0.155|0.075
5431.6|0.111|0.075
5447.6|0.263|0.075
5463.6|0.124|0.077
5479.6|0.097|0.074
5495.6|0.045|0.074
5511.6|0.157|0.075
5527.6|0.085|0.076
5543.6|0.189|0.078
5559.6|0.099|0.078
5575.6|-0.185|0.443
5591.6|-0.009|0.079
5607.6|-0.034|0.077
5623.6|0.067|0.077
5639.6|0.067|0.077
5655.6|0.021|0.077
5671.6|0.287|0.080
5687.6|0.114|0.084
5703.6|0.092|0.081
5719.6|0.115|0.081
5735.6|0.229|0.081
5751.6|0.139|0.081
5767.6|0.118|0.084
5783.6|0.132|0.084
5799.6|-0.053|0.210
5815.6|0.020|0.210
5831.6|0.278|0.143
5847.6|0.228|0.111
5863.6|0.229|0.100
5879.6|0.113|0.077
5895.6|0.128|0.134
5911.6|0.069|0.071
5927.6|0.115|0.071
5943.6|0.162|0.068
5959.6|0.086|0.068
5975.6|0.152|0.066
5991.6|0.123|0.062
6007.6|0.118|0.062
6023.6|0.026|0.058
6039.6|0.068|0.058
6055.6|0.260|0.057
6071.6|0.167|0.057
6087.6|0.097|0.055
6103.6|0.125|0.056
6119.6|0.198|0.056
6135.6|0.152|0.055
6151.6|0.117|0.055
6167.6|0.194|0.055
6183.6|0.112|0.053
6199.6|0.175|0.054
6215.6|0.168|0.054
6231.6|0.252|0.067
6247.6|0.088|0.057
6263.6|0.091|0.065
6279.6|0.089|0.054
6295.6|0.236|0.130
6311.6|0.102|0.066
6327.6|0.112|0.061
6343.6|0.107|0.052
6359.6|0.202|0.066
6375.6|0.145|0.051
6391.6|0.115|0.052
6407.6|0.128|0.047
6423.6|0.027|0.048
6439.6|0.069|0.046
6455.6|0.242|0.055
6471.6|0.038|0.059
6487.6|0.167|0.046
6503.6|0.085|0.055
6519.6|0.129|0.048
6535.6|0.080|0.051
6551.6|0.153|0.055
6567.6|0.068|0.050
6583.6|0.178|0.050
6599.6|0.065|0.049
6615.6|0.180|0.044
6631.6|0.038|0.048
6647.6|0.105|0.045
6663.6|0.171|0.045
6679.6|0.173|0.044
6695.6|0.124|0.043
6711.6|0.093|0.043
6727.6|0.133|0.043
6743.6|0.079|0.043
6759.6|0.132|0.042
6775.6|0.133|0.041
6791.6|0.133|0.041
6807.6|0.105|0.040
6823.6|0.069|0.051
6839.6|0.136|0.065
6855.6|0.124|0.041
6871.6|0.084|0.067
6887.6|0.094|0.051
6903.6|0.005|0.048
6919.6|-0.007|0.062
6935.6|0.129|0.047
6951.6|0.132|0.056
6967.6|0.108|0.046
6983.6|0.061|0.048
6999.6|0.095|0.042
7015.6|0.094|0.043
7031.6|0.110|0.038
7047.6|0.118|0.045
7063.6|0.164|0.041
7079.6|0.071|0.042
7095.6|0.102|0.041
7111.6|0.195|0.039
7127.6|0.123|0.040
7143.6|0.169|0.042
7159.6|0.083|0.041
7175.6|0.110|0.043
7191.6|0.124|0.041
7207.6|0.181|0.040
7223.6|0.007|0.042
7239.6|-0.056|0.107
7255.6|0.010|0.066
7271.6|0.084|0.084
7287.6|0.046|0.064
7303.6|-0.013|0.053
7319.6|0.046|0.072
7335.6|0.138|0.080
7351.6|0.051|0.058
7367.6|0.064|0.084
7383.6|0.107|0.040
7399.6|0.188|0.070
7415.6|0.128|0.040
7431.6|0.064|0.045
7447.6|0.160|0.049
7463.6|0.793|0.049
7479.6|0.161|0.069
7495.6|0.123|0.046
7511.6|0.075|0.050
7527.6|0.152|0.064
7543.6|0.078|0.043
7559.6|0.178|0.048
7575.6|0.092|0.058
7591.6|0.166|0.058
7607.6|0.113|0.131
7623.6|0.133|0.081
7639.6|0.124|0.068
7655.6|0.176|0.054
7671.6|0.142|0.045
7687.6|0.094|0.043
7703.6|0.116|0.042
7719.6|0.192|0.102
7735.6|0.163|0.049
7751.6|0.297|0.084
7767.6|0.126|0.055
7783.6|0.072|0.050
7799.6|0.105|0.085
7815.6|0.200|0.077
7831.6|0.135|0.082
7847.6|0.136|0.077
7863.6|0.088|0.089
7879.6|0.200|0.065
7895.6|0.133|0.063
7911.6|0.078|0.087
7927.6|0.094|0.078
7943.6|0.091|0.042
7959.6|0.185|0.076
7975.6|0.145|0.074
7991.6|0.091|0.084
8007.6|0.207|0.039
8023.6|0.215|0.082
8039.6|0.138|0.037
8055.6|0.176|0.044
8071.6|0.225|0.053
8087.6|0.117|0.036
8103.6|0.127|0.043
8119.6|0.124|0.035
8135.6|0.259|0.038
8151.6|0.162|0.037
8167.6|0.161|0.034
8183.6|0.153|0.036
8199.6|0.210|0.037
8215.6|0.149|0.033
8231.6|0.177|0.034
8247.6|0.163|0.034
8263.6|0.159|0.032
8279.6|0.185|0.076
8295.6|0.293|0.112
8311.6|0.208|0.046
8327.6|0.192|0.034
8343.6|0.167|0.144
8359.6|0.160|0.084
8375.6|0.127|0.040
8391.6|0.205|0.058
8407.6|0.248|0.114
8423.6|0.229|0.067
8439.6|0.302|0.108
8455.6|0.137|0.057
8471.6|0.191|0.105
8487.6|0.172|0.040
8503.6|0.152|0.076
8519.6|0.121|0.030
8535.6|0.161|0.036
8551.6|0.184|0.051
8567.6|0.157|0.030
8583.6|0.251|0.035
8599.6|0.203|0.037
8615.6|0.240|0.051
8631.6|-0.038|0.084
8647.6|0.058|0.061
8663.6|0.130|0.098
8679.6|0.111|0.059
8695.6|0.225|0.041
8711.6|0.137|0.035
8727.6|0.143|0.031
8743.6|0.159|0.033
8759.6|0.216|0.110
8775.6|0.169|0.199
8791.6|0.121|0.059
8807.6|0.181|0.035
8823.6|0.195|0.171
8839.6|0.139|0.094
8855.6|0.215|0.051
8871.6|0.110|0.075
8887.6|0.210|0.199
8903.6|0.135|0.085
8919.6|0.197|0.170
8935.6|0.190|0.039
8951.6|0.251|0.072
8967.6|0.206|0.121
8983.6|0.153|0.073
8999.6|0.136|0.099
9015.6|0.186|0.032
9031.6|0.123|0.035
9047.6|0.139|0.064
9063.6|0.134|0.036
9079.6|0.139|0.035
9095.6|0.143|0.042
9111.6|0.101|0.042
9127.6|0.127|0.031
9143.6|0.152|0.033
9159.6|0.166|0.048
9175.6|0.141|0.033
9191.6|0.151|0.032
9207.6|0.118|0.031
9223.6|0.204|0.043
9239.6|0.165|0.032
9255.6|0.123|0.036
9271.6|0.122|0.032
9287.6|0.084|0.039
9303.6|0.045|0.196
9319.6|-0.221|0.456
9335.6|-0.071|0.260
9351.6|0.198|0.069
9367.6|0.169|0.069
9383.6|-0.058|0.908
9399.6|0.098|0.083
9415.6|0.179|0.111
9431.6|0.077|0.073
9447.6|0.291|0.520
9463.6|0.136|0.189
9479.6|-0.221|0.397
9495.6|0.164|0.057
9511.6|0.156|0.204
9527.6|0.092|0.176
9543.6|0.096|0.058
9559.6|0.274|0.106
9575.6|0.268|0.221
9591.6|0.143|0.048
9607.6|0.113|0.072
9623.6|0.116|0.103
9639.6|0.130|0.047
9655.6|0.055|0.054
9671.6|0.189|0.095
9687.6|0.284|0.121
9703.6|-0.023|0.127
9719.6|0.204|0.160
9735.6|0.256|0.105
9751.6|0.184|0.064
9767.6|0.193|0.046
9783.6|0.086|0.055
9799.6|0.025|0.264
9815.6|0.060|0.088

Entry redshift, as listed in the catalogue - 1.00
